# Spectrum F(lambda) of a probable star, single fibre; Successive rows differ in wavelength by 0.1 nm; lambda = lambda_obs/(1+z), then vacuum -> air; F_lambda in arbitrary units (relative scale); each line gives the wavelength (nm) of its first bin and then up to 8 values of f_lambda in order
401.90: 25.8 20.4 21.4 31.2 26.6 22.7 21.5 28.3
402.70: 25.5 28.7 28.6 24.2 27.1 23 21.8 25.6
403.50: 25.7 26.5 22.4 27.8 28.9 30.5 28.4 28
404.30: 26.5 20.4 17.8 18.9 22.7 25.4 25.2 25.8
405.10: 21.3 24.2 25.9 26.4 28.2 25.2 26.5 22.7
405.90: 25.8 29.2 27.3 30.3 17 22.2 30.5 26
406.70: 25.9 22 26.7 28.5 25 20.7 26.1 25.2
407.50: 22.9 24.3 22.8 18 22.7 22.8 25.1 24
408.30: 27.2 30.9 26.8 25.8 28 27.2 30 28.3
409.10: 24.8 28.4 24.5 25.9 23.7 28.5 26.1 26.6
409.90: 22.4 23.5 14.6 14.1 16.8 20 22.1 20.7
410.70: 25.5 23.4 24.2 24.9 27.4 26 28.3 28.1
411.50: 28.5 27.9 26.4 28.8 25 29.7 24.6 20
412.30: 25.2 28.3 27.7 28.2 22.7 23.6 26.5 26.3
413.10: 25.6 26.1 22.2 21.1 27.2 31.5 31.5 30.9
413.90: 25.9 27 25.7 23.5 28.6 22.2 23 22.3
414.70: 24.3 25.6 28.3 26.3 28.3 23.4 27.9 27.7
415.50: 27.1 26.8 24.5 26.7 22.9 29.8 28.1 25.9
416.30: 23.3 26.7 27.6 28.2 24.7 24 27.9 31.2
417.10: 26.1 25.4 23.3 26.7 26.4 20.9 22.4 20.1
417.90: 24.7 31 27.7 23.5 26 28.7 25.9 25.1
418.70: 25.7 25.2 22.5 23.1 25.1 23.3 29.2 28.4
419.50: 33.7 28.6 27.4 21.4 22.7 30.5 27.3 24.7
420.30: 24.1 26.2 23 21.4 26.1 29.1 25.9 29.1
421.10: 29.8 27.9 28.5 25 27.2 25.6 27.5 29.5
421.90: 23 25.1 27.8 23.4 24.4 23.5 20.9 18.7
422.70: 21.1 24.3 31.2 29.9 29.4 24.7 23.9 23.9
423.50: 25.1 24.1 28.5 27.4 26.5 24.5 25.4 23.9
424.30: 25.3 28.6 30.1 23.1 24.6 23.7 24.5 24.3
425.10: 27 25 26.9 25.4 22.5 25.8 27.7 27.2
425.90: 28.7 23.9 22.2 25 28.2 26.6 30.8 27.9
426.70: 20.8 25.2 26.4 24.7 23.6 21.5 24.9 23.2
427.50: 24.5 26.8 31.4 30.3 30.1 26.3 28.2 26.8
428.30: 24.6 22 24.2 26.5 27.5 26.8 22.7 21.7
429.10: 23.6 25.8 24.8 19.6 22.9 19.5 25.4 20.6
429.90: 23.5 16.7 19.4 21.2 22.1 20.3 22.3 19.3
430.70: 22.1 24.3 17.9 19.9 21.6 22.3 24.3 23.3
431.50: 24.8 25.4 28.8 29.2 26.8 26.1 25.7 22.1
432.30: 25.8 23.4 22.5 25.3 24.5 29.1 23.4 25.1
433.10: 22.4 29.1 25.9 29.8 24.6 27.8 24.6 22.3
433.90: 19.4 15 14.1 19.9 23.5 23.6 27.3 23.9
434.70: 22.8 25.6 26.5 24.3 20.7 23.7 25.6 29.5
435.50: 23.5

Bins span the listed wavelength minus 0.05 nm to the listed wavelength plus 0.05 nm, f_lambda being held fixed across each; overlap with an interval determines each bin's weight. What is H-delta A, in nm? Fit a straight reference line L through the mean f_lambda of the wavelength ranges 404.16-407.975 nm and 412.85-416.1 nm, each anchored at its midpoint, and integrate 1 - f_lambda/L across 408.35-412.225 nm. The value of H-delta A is 0.03 nm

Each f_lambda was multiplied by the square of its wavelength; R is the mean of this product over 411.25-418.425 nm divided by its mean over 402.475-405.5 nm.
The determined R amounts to 1.1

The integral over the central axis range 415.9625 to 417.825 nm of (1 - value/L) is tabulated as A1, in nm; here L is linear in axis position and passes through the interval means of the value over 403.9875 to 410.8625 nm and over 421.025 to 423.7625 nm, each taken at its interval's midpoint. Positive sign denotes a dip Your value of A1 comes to -0.03 nm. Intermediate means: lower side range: 24.6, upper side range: 25.7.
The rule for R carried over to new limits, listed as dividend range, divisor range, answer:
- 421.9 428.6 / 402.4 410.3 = 1.12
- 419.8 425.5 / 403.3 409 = 1.10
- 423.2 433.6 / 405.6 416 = 1.06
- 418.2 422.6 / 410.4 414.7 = 1.05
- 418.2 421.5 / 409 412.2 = 1.12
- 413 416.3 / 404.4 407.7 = 1.11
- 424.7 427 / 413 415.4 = 1.04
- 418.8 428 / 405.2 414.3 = 1.09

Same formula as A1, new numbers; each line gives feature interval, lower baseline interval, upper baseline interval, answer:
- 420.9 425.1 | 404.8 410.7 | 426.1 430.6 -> -0.221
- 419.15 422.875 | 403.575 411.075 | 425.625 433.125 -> -0.201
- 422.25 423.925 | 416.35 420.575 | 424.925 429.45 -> 0.036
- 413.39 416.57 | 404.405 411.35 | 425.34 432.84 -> -0.244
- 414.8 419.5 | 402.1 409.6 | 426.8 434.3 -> -0.249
